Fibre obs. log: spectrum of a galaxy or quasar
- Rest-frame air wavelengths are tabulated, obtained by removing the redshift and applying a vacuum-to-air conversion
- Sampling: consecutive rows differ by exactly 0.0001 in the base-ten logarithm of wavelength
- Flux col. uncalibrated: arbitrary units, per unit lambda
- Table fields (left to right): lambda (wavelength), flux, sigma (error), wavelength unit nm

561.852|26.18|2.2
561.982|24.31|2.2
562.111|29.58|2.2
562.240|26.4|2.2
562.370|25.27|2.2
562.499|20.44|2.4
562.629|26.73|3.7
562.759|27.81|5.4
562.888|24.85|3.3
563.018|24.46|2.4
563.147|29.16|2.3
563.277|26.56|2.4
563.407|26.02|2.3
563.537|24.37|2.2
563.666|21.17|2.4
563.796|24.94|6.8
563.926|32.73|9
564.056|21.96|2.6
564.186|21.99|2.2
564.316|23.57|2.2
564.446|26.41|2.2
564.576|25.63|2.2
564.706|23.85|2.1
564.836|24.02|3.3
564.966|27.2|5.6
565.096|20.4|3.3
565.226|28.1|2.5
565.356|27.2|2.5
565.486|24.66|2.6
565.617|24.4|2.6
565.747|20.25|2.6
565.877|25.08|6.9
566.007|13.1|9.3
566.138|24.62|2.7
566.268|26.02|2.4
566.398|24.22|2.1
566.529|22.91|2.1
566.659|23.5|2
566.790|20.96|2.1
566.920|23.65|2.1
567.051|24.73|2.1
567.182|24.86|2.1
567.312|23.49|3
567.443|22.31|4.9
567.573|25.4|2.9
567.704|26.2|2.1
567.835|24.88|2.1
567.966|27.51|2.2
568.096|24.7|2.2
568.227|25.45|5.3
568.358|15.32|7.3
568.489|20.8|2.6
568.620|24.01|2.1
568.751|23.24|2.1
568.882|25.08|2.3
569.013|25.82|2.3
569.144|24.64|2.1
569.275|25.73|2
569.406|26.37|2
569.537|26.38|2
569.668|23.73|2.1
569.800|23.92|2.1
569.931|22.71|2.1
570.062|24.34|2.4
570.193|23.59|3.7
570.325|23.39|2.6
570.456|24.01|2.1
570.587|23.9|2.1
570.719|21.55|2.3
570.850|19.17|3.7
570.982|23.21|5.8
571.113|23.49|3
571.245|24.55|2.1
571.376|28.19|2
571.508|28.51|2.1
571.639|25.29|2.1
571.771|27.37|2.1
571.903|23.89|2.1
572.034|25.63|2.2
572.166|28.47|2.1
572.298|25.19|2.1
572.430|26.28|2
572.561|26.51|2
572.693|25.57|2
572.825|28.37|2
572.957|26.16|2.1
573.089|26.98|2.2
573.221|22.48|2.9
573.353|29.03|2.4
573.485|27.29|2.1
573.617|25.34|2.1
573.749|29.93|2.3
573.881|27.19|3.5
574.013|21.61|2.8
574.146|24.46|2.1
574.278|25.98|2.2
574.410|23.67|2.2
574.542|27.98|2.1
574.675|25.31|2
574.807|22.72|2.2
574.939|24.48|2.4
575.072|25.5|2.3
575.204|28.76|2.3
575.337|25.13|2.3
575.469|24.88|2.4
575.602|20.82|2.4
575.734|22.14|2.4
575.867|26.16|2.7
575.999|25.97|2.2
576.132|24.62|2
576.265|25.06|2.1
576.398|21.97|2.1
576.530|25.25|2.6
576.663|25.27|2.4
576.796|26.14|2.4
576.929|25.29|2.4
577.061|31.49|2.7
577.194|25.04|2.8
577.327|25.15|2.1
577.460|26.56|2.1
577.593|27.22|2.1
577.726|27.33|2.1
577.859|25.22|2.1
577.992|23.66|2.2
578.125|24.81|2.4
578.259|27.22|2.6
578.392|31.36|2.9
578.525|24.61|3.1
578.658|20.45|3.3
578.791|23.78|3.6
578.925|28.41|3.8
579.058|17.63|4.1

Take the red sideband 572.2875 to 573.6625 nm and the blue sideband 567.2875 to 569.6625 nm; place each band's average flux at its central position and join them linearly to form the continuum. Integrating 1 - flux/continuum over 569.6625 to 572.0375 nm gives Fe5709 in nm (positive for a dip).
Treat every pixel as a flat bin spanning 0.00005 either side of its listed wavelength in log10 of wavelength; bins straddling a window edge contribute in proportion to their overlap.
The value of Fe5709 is 0.111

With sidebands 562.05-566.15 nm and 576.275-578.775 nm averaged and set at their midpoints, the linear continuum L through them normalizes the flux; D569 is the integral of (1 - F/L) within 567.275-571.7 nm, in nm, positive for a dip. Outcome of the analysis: 0.18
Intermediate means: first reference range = 24.8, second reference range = 25.7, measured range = 24.1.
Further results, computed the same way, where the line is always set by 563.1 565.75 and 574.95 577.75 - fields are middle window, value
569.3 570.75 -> 0.07 nm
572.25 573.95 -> -0.09 nm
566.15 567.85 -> 0.07 nm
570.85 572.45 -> -0.02 nm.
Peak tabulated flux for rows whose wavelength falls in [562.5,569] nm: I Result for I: 32.73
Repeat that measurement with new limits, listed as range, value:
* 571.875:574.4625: 29.93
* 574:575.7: 28.76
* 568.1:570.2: 26.38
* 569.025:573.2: 28.51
